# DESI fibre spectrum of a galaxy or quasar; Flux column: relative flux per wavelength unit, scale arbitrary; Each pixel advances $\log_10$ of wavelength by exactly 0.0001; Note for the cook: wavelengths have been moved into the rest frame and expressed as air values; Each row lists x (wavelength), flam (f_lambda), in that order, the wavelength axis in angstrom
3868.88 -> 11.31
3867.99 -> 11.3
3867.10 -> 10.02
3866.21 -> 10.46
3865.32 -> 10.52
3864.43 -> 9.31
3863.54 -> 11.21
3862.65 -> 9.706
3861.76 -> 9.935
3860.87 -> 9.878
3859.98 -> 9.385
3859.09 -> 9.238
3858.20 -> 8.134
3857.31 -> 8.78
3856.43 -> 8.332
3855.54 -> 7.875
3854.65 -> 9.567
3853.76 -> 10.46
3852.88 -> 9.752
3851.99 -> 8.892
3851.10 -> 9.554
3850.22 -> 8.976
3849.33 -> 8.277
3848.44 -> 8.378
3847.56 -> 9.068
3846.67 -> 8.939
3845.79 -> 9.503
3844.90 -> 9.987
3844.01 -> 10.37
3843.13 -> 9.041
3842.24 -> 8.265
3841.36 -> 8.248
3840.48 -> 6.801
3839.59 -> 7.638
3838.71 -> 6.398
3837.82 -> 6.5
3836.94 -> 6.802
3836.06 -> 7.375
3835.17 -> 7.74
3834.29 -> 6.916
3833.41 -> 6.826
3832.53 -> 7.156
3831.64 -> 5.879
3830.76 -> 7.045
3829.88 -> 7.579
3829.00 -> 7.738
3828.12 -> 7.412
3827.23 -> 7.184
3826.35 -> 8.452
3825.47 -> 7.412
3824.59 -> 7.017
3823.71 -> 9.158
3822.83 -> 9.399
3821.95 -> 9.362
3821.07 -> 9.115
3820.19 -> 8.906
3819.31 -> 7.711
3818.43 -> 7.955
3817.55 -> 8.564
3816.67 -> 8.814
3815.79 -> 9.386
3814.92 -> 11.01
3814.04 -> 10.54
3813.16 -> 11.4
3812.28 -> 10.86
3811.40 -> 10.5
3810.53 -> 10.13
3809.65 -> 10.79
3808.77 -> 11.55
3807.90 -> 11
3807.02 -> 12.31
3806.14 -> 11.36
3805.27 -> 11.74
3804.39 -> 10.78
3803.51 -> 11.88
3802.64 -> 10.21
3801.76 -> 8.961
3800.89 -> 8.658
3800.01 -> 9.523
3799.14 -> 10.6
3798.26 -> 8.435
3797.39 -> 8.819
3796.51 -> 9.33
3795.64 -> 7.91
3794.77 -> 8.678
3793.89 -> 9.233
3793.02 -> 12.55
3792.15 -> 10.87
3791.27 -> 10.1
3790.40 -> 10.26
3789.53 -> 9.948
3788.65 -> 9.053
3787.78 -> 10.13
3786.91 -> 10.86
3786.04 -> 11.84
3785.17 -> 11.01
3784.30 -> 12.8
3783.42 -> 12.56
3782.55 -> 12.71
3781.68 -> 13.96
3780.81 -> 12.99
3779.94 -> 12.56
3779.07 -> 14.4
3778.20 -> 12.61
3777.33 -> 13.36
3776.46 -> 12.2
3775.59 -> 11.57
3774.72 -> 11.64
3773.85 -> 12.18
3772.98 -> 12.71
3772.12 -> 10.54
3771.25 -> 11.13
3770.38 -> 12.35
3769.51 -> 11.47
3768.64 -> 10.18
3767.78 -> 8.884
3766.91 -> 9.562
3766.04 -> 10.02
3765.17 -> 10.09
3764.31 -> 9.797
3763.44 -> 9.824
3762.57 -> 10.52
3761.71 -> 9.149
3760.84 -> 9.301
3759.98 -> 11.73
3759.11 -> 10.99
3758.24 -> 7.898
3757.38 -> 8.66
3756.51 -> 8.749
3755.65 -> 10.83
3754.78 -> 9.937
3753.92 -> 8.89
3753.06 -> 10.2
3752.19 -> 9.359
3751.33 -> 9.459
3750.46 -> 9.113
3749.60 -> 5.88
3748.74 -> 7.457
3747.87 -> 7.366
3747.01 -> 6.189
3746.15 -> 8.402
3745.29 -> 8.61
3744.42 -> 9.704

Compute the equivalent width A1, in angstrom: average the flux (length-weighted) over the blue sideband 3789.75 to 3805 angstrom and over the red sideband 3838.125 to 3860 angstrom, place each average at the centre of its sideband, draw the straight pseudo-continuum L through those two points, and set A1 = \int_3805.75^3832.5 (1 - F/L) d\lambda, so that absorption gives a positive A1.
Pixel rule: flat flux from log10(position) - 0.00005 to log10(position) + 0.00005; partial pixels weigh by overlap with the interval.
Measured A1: 0.7 angstrom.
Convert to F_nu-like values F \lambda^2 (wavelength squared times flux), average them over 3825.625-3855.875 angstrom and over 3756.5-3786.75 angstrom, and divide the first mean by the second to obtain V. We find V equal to 0.75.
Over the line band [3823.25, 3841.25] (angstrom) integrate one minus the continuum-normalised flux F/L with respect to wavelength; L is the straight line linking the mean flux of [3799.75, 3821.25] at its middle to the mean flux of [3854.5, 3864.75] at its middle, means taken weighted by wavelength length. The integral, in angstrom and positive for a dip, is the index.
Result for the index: 4.6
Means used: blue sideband 10.2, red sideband 9.27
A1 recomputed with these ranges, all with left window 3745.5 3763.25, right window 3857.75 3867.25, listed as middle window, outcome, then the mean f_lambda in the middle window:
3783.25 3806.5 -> -2.42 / 10.3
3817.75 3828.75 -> 1.45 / 8.25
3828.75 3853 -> 4.02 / 8.04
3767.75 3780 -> -3.72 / 11.9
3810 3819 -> -0.43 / 9.89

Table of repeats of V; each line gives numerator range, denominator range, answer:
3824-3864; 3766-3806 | 0.79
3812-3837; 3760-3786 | 0.74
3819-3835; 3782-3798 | 0.76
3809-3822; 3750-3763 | 1.04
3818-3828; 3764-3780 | 0.75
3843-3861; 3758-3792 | 0.85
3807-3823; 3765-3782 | 0.86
